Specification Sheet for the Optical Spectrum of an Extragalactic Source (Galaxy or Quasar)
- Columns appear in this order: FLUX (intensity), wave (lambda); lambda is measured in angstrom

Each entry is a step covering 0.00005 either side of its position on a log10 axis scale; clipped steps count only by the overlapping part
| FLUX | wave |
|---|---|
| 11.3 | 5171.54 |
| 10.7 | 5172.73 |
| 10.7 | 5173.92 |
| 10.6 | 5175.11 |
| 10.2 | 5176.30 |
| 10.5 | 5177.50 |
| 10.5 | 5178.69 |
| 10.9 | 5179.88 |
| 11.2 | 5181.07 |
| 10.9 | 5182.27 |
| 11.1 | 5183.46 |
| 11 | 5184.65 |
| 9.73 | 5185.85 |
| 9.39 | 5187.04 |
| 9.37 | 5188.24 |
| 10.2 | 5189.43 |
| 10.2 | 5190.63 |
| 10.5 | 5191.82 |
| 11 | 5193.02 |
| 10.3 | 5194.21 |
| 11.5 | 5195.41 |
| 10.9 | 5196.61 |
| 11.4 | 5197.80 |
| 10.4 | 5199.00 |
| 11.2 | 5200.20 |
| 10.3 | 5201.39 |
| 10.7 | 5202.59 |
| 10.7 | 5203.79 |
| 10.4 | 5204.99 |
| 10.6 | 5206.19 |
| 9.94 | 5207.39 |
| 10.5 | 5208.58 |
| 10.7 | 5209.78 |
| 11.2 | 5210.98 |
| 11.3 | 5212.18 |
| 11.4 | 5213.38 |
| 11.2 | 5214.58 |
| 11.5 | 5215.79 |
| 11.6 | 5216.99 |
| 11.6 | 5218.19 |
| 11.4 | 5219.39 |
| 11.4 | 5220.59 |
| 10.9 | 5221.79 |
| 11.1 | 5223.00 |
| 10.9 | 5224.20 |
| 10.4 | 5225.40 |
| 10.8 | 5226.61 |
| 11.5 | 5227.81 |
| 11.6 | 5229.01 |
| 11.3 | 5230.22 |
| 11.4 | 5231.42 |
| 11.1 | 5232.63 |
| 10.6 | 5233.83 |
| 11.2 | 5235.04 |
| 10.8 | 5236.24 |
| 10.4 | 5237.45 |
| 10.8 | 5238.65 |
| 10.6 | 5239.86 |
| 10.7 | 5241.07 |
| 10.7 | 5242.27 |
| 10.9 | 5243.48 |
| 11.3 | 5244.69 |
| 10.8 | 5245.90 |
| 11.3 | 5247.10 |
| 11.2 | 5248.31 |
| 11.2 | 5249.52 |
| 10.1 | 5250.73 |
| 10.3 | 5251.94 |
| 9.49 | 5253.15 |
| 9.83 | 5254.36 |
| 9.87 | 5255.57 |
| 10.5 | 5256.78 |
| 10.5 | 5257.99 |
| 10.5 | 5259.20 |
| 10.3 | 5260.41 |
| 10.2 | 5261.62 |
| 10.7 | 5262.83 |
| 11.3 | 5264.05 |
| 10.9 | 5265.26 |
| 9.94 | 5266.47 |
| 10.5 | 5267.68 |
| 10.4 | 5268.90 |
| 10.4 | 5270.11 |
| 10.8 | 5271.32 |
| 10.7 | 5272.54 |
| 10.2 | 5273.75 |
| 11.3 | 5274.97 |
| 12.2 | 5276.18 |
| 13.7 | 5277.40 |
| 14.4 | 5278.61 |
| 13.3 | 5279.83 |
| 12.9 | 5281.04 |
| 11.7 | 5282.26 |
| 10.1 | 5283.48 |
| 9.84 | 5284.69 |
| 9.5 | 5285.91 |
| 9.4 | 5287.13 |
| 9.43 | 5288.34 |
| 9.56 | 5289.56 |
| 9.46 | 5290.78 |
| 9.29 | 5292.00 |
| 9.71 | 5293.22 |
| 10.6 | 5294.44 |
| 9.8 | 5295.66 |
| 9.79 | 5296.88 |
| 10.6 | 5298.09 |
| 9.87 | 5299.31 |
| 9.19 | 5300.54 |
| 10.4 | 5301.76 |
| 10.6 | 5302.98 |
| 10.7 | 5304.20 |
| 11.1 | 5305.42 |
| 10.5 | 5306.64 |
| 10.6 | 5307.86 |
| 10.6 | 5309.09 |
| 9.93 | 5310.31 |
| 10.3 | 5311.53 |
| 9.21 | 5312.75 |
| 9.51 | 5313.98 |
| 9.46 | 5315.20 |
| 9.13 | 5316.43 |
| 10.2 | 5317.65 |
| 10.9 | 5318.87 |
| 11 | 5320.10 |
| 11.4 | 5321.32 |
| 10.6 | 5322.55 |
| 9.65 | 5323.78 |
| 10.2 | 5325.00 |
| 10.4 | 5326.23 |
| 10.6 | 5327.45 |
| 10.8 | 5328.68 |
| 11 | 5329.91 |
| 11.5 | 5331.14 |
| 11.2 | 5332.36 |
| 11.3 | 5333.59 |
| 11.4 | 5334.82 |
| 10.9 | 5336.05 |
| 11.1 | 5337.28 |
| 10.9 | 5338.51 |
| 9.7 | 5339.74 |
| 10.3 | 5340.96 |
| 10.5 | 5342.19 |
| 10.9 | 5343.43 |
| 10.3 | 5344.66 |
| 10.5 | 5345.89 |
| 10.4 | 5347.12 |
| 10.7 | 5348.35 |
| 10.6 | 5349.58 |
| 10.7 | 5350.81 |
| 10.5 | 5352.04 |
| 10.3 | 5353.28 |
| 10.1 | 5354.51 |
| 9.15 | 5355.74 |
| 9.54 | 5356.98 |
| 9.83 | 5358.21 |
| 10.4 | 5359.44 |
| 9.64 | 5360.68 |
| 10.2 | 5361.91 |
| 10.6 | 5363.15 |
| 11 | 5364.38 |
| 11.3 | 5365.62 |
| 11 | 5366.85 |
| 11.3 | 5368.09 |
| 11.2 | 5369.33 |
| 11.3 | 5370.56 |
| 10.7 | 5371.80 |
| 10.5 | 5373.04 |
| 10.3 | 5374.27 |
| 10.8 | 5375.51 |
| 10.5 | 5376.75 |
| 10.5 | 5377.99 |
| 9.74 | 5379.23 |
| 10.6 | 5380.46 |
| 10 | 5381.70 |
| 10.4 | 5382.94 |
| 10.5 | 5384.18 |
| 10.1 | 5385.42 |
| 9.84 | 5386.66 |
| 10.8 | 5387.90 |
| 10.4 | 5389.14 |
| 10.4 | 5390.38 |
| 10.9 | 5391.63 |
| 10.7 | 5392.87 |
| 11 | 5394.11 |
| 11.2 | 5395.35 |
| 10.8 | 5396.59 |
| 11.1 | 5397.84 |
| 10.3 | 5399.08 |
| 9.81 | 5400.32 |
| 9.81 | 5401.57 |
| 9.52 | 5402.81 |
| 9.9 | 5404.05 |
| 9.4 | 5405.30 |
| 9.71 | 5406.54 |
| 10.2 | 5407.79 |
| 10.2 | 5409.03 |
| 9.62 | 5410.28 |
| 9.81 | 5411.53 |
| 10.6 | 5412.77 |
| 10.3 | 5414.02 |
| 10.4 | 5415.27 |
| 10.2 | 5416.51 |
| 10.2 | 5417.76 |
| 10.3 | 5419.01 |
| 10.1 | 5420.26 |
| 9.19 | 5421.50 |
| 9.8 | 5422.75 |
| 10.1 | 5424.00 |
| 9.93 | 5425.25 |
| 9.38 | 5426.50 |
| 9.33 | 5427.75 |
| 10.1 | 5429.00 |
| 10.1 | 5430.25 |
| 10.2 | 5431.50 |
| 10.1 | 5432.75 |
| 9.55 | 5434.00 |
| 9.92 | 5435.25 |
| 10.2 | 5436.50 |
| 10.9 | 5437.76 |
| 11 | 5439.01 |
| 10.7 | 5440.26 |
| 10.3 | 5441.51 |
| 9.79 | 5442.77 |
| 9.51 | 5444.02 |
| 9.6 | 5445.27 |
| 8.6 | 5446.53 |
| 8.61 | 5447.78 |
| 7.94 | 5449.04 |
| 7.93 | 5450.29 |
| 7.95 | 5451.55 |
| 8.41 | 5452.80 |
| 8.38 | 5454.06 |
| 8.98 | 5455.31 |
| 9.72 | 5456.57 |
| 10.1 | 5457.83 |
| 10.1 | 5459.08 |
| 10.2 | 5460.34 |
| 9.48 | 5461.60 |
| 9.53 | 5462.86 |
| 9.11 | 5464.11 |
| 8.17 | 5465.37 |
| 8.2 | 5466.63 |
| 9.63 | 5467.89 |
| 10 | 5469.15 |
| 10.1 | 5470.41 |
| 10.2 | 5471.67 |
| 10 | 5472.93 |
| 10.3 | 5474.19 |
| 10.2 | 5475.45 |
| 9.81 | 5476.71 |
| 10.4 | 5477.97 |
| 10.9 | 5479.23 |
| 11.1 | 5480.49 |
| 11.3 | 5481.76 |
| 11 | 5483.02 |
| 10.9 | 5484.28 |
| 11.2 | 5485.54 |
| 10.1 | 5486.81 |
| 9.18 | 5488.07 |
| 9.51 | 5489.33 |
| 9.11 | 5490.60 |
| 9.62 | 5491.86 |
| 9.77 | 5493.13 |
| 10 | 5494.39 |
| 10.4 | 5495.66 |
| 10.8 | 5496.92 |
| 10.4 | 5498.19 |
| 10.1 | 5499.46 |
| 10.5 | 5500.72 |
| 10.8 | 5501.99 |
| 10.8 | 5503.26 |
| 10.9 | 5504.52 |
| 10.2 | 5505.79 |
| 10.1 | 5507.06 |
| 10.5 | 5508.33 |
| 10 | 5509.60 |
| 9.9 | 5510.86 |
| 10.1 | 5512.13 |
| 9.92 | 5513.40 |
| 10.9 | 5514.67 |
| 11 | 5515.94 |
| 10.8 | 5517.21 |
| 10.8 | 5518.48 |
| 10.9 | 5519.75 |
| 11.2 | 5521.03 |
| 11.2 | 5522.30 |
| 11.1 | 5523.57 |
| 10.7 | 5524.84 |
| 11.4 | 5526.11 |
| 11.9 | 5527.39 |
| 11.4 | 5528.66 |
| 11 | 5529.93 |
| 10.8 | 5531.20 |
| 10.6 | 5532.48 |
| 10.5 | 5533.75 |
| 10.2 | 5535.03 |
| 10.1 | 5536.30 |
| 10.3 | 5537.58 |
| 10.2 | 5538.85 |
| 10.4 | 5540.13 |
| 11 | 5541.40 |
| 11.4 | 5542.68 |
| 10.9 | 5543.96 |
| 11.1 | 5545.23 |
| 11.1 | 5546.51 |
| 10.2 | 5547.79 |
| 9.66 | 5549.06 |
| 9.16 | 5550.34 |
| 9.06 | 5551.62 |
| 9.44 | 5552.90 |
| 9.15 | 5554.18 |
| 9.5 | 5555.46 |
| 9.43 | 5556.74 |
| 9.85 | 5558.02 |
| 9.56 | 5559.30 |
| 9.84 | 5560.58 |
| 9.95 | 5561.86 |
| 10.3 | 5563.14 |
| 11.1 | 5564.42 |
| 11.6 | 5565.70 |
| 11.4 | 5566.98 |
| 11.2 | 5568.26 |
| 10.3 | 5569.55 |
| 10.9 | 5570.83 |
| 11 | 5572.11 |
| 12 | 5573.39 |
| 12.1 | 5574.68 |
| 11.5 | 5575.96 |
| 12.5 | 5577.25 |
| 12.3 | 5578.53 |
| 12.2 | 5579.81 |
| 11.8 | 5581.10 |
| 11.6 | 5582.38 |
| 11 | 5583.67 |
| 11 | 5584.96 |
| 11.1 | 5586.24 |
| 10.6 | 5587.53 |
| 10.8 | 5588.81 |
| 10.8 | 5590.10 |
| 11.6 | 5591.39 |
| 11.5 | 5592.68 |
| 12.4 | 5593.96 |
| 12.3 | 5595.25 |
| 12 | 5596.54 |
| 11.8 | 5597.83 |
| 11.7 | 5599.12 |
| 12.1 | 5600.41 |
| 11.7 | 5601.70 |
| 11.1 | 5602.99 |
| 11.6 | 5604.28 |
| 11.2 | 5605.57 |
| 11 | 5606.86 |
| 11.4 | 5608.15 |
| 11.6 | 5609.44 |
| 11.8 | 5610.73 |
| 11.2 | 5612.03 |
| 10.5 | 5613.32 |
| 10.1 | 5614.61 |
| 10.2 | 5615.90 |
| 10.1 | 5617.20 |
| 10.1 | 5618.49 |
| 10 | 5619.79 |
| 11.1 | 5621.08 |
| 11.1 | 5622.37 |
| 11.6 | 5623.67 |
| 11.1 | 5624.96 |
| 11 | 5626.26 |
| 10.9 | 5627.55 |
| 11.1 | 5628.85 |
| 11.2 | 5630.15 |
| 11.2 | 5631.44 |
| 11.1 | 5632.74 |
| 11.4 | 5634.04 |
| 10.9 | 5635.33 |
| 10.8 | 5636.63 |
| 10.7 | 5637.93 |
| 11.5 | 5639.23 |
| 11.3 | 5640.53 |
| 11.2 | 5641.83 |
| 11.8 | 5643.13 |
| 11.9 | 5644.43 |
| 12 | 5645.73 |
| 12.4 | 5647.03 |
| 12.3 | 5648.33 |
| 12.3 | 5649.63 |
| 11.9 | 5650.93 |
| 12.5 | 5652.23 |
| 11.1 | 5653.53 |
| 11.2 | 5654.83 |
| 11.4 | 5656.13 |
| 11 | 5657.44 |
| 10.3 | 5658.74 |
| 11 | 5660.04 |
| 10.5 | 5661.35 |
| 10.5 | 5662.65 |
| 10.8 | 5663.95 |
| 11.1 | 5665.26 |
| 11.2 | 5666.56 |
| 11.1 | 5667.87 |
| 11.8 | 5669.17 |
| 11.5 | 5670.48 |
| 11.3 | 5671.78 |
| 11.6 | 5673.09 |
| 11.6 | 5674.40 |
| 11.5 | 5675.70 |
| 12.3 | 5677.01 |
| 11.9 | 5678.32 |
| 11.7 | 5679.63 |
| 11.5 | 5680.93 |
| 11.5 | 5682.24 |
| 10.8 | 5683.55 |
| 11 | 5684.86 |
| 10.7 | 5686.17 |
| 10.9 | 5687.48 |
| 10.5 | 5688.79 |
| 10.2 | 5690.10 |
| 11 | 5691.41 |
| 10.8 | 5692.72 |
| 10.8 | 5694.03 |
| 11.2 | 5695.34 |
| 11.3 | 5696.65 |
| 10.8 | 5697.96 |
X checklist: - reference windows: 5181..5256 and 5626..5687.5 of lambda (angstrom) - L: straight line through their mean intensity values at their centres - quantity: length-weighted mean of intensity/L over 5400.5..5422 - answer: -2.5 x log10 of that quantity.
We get 0.11 mag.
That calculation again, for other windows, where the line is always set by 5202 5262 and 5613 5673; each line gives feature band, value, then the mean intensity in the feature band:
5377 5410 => 0.07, 10.3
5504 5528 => 0.04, 10.7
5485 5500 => 0.11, 10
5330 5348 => 0.01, 10.8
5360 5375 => 0.02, 10.8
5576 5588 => -0.04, 11.6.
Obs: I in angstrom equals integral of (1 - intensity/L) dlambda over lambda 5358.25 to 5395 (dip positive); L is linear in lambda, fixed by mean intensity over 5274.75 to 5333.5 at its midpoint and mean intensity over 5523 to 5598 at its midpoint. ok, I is 0.3 angstrom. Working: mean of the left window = 10.6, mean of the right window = 10.9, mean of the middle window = 10.6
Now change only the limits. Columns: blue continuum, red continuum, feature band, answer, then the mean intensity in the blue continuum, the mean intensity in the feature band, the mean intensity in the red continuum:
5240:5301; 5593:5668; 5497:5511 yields 0.8 angstrom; 10.6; 10.4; 11.3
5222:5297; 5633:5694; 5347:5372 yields 0.9 angstrom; 10.7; 10.5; 11.3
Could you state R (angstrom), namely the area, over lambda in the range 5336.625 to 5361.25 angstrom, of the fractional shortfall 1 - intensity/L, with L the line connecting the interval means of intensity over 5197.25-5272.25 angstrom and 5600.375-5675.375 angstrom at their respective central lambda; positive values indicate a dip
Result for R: 1.4 angstrom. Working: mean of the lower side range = 10.8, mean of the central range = 10.3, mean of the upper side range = 11.2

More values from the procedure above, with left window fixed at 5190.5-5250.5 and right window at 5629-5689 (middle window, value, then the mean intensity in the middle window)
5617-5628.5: 0.51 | 10.8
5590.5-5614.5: -0.53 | 11.5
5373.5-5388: 1.00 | 10.3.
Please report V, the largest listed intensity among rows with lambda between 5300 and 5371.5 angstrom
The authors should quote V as 11.5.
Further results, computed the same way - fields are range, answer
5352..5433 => 11.3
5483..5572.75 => 11.9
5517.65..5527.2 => 11.4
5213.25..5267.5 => 11.6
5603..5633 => 11.8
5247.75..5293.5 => 14.4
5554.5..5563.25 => 10.3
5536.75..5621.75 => 12.5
